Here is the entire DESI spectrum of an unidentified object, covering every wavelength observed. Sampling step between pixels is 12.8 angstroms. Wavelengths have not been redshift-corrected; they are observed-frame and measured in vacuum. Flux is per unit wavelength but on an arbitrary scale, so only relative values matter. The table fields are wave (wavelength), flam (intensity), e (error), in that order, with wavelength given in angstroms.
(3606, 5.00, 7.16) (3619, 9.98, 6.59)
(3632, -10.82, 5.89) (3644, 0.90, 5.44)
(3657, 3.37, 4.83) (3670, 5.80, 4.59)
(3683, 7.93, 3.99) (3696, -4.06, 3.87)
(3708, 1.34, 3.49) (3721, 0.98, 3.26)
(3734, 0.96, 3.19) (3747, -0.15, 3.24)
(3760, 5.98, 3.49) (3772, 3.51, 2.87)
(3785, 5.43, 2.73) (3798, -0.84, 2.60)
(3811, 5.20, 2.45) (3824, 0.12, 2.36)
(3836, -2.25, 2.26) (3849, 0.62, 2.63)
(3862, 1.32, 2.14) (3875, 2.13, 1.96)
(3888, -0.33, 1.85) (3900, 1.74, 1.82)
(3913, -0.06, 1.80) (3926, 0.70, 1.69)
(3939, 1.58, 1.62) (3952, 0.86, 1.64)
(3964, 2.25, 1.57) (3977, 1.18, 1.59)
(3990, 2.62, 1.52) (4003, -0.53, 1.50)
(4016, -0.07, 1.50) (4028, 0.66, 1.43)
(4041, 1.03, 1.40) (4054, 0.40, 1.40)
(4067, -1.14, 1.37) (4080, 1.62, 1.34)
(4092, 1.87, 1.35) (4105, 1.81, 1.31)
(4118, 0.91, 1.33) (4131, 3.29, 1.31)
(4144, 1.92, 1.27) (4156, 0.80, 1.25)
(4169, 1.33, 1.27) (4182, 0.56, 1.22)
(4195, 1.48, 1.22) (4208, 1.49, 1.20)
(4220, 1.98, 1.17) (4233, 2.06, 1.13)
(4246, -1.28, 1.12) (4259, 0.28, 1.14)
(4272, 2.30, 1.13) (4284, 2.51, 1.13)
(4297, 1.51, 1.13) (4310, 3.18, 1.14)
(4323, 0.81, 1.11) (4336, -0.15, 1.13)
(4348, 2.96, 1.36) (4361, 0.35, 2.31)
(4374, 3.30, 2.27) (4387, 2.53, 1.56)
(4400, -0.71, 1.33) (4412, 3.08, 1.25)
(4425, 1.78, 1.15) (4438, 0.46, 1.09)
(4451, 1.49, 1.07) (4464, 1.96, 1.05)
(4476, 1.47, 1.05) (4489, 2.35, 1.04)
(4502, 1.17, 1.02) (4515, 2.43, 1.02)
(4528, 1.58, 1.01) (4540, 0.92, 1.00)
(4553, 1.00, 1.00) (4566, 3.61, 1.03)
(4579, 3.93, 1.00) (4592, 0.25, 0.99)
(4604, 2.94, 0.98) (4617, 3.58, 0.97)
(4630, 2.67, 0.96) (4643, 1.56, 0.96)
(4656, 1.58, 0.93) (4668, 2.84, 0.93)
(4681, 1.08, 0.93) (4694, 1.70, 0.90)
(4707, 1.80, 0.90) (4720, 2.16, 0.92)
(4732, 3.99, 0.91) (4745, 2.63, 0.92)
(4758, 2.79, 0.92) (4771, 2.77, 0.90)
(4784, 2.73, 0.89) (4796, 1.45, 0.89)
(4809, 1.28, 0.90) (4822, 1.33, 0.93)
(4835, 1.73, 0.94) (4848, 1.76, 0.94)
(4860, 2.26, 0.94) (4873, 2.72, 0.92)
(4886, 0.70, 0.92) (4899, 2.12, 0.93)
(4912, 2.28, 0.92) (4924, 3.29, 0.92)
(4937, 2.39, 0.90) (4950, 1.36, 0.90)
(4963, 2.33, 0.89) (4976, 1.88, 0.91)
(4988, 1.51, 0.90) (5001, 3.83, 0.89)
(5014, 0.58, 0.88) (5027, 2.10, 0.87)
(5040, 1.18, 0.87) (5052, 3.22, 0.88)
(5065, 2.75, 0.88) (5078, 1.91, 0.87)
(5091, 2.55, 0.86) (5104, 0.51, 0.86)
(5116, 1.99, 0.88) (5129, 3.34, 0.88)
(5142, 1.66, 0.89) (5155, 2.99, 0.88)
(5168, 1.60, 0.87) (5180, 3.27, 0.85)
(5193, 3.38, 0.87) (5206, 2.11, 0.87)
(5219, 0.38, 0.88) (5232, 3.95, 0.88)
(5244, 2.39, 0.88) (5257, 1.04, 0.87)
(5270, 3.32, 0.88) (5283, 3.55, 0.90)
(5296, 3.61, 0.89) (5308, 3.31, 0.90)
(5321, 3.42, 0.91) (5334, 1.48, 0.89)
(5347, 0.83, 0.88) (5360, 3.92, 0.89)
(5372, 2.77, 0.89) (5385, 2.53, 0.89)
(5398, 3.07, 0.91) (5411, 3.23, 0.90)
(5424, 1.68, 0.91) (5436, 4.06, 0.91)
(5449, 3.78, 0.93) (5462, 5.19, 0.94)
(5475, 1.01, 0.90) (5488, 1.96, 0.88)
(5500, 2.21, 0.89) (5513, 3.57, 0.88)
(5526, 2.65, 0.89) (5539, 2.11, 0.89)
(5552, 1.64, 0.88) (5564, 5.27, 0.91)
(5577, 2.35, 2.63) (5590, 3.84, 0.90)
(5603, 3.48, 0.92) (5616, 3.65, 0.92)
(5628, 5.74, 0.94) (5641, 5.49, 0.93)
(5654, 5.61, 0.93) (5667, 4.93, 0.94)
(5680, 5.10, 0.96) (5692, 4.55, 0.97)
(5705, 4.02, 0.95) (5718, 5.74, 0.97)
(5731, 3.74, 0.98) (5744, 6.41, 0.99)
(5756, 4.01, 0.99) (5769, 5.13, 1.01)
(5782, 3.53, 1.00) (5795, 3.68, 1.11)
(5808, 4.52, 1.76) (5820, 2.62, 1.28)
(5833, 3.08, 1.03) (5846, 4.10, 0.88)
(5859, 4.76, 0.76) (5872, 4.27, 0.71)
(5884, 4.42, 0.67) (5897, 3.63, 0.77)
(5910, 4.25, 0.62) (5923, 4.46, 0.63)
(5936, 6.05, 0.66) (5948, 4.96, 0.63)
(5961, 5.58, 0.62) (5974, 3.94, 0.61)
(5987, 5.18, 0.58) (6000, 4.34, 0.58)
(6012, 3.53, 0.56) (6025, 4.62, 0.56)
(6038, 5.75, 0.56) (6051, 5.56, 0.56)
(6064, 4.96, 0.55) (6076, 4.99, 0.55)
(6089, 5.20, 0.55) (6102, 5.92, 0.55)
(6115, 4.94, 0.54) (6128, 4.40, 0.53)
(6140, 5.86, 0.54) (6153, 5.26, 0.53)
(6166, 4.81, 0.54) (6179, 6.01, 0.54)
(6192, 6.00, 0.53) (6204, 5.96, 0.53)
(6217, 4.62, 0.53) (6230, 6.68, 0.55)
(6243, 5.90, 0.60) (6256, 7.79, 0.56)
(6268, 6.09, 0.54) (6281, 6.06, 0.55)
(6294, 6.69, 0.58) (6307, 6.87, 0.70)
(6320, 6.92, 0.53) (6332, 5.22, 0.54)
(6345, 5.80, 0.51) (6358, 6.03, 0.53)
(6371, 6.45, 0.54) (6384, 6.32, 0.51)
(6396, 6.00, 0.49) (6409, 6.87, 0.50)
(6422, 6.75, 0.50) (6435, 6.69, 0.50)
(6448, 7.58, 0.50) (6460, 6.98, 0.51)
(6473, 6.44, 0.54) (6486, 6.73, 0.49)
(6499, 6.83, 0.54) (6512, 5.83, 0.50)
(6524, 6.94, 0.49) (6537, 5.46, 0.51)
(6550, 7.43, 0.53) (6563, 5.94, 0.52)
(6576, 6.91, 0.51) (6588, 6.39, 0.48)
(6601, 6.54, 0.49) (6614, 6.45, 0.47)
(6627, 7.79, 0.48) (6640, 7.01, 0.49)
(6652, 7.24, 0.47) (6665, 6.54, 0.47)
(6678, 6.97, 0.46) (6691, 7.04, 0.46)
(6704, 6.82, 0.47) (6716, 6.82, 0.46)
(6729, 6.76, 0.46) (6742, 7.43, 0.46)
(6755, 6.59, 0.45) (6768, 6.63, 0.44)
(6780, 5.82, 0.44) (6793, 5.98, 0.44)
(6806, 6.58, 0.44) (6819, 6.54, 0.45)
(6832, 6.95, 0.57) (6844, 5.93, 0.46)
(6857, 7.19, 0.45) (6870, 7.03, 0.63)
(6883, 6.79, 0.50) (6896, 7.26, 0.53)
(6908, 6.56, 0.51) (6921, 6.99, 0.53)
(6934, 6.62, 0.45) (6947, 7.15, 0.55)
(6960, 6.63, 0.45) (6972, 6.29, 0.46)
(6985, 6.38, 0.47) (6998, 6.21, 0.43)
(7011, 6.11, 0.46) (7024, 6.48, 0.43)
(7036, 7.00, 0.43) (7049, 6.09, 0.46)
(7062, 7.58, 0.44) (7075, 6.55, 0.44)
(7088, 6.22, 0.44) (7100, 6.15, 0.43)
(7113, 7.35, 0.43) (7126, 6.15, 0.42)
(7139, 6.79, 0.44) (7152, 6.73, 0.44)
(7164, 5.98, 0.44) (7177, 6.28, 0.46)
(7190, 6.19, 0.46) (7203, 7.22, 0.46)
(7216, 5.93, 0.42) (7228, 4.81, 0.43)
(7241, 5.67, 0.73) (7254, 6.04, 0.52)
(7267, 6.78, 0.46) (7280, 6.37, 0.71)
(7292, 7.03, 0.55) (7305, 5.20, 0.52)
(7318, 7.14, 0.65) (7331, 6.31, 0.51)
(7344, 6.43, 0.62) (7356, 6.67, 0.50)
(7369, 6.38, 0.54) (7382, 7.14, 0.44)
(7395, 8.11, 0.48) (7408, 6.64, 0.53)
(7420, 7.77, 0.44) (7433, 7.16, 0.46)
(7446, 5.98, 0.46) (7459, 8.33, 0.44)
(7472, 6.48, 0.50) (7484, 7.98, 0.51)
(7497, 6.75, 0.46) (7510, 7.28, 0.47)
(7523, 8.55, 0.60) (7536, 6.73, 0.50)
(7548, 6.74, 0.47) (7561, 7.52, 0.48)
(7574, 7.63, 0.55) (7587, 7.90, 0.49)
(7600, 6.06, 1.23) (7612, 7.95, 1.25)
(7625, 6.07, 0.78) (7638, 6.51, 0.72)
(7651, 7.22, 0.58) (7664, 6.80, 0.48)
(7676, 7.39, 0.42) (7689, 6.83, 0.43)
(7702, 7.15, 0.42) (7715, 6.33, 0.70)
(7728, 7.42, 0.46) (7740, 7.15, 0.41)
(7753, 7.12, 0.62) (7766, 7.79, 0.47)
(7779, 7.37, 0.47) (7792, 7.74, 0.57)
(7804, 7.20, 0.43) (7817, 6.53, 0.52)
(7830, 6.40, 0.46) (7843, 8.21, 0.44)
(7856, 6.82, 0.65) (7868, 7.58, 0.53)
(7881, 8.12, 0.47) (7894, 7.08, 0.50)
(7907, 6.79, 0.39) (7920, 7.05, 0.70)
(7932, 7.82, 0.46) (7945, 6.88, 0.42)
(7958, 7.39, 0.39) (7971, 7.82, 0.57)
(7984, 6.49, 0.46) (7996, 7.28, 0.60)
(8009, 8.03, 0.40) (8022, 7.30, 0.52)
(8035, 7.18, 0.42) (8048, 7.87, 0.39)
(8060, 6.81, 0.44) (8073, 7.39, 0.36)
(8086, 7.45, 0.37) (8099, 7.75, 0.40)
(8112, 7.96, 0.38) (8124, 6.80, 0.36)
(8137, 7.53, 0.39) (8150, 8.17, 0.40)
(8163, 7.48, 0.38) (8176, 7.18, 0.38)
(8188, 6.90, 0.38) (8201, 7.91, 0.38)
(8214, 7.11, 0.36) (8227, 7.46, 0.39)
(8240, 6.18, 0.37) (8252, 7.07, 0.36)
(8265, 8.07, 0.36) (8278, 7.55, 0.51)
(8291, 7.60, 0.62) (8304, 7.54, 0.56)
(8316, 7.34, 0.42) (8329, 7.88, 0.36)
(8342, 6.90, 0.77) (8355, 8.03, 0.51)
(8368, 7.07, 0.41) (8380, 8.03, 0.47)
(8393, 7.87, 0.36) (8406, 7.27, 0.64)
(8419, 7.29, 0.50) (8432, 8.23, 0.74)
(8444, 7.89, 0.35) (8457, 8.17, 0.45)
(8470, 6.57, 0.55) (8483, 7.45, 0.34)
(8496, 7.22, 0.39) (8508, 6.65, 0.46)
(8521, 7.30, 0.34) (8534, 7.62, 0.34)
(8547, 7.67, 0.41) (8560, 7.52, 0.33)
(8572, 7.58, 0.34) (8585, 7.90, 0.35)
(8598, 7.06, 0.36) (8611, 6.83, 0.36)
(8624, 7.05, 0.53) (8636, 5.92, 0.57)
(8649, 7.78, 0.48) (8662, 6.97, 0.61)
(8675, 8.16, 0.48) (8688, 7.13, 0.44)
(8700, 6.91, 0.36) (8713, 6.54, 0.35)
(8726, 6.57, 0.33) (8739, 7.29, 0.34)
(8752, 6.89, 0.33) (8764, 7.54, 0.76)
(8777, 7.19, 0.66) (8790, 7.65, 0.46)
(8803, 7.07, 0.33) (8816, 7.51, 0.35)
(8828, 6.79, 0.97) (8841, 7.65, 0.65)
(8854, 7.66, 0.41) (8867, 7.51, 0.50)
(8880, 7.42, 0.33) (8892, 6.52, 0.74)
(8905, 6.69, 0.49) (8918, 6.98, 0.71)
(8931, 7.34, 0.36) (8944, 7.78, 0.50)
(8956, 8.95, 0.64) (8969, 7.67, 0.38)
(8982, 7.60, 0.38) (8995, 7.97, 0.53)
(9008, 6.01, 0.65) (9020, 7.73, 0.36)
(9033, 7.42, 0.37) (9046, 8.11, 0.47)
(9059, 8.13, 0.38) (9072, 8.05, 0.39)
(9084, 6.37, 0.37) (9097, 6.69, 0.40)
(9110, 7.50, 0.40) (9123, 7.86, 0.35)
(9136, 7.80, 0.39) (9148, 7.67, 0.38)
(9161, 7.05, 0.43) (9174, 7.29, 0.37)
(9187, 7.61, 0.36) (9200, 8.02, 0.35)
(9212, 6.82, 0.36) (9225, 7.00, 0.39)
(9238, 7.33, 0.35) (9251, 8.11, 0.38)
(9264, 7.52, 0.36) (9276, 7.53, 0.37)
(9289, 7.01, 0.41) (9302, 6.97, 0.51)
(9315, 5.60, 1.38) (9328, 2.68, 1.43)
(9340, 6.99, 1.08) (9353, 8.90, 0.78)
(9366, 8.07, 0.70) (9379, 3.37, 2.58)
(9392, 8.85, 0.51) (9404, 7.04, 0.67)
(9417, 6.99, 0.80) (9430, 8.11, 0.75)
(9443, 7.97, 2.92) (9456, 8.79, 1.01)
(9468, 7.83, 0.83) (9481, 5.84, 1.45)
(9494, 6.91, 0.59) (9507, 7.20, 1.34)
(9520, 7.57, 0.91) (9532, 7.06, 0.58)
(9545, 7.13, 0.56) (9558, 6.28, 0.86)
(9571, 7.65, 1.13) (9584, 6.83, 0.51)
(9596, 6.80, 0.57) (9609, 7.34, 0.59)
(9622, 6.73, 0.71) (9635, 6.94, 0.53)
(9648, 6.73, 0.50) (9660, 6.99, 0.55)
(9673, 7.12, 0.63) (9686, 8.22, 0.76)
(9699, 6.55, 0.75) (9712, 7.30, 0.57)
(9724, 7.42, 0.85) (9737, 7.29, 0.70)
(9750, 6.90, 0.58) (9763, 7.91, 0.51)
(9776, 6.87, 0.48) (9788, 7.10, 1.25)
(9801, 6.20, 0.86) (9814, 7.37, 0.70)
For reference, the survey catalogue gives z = 0.397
